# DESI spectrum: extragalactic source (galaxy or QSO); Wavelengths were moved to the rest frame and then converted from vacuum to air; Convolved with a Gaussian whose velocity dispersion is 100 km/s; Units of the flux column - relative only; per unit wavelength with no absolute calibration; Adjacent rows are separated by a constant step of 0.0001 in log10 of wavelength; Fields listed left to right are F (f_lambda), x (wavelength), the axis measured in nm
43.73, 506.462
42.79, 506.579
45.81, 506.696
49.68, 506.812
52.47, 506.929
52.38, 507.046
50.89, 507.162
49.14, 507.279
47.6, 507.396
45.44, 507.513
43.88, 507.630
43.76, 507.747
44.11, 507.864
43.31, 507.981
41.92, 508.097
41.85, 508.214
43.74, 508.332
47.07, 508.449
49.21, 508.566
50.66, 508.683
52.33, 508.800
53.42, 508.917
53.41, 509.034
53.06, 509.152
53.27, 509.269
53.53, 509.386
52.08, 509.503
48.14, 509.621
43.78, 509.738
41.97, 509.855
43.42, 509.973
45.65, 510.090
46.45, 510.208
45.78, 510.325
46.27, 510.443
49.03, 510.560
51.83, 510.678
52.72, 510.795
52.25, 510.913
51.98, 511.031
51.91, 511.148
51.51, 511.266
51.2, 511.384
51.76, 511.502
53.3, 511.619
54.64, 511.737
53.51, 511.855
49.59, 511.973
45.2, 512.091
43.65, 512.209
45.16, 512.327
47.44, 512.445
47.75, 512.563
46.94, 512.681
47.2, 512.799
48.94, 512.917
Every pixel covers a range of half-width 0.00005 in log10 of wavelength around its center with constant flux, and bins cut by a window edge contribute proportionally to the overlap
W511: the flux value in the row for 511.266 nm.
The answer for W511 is 51.51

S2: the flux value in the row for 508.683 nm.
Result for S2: 50.66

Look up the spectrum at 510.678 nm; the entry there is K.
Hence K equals 51.83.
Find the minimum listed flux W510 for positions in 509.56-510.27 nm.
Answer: 41.97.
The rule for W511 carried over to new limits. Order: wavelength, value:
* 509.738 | 43.78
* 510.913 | 52.25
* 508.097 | 41.92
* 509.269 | 53.27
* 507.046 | 52.38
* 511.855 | 53.51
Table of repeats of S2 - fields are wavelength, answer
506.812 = 49.68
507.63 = 43.88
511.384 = 51.2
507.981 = 43.31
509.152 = 53.06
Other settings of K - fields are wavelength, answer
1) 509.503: 52.08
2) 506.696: 45.81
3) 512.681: 46.94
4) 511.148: 51.91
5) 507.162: 50.89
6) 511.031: 51.98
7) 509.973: 43.42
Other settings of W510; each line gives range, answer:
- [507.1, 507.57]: 45.44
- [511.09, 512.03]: 49.59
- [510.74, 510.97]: 52.25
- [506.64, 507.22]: 45.81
